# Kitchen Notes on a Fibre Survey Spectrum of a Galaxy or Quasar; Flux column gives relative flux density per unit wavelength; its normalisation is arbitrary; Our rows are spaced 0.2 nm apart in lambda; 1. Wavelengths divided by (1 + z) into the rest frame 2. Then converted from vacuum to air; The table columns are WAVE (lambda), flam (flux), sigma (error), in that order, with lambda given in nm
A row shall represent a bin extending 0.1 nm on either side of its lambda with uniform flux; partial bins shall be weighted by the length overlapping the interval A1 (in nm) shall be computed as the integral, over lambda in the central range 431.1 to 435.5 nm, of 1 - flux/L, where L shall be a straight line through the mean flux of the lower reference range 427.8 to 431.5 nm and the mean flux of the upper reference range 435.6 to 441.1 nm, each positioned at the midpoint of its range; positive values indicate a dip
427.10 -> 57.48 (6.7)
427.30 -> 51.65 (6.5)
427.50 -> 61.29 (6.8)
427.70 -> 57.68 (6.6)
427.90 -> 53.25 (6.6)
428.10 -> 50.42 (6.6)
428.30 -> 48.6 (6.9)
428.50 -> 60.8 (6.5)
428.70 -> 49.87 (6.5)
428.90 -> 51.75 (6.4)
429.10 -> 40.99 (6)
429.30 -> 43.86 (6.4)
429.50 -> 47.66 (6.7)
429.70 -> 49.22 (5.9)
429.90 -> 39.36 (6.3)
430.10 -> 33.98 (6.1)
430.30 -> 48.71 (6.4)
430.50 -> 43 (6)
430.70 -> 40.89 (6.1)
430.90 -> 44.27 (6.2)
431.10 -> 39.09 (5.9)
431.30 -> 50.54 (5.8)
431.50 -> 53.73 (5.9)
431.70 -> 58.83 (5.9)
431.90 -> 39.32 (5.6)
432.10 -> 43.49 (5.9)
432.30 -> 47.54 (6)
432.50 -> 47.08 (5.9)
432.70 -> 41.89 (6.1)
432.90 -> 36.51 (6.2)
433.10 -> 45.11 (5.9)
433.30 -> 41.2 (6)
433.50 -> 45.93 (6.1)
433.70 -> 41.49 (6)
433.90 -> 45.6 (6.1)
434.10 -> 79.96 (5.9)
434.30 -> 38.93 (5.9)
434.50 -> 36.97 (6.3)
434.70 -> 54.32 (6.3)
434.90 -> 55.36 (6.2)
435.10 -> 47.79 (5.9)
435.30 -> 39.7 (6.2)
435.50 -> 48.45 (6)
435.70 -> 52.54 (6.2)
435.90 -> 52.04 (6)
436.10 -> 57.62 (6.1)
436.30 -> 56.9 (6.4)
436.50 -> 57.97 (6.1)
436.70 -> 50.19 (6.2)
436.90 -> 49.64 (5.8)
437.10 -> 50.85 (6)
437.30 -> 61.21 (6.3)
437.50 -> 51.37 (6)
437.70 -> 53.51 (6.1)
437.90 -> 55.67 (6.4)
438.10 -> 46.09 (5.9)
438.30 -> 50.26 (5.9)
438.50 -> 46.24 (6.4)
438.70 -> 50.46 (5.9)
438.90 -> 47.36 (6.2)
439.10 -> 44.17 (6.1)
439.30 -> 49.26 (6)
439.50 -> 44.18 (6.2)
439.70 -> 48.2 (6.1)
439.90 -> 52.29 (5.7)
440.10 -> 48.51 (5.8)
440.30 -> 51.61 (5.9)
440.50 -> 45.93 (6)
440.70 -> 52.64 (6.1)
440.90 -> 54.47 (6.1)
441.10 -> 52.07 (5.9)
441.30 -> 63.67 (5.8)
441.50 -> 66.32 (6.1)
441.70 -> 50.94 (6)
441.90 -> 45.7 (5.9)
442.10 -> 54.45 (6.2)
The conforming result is 0.14 nm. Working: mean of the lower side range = 46.7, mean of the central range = 47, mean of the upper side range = 51.2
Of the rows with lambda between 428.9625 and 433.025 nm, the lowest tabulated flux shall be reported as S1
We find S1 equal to 33.98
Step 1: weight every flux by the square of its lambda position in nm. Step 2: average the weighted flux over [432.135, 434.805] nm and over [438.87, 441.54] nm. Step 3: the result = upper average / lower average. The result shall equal 1.1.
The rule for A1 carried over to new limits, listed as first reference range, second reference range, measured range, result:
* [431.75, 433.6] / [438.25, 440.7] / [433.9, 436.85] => -0.41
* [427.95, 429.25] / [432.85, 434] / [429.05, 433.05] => 0.16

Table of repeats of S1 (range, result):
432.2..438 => 36.51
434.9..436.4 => 39.7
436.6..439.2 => 44.17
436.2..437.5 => 49.64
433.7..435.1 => 36.97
